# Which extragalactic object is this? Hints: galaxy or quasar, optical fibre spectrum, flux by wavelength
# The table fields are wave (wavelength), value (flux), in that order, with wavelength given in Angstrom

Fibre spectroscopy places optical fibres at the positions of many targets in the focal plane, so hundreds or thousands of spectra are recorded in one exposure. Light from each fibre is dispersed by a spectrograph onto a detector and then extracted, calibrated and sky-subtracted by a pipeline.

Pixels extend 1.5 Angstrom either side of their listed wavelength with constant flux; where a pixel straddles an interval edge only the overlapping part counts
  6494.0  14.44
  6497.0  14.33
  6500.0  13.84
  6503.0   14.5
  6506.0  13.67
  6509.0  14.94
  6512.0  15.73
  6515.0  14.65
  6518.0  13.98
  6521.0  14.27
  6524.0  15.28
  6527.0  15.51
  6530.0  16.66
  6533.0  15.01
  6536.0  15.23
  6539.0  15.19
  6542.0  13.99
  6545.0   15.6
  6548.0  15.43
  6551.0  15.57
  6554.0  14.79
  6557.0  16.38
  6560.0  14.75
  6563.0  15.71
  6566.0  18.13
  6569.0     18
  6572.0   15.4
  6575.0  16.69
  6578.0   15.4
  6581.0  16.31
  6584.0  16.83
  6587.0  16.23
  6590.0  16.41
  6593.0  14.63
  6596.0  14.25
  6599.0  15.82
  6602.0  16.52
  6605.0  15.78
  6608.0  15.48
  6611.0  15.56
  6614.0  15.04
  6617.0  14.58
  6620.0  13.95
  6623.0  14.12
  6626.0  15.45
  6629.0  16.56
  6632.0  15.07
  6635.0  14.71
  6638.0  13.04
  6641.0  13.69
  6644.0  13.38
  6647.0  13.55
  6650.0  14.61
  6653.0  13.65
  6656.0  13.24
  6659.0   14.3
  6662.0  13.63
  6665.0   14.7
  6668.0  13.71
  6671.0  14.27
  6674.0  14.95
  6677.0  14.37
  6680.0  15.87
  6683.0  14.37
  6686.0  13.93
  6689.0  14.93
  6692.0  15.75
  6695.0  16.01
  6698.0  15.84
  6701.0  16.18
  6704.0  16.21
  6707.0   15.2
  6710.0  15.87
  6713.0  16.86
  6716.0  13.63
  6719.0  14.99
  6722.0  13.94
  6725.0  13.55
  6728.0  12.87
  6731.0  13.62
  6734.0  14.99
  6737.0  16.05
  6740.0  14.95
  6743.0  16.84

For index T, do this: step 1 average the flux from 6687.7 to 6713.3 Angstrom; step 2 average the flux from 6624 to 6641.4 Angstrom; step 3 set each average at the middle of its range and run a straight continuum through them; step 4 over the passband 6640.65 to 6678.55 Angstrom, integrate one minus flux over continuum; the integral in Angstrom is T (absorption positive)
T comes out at 2.98 Angstrom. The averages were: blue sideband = 14.8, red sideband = 15.8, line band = 14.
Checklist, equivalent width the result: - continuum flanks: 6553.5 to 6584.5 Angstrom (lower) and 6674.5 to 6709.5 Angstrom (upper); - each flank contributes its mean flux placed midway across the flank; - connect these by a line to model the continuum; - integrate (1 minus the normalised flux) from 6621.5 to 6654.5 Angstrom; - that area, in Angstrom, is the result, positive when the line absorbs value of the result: 2.9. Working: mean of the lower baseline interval 16.2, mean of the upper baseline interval 15.3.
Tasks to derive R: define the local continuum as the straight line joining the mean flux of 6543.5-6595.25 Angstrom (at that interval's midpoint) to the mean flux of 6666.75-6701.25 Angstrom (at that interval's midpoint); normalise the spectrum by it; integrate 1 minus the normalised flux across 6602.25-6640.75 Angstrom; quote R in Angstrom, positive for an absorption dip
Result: 1.4 Angstrom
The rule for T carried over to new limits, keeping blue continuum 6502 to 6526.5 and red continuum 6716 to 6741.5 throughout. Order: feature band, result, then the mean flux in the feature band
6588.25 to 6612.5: -1.7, 15.6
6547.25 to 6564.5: -1.0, 15.4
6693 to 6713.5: -2.3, 16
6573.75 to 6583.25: -1.0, 16.2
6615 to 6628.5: -0.2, 14.7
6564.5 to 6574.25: -1.7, 17.1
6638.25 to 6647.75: 0.6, 13.5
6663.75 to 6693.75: -0.6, 14.7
